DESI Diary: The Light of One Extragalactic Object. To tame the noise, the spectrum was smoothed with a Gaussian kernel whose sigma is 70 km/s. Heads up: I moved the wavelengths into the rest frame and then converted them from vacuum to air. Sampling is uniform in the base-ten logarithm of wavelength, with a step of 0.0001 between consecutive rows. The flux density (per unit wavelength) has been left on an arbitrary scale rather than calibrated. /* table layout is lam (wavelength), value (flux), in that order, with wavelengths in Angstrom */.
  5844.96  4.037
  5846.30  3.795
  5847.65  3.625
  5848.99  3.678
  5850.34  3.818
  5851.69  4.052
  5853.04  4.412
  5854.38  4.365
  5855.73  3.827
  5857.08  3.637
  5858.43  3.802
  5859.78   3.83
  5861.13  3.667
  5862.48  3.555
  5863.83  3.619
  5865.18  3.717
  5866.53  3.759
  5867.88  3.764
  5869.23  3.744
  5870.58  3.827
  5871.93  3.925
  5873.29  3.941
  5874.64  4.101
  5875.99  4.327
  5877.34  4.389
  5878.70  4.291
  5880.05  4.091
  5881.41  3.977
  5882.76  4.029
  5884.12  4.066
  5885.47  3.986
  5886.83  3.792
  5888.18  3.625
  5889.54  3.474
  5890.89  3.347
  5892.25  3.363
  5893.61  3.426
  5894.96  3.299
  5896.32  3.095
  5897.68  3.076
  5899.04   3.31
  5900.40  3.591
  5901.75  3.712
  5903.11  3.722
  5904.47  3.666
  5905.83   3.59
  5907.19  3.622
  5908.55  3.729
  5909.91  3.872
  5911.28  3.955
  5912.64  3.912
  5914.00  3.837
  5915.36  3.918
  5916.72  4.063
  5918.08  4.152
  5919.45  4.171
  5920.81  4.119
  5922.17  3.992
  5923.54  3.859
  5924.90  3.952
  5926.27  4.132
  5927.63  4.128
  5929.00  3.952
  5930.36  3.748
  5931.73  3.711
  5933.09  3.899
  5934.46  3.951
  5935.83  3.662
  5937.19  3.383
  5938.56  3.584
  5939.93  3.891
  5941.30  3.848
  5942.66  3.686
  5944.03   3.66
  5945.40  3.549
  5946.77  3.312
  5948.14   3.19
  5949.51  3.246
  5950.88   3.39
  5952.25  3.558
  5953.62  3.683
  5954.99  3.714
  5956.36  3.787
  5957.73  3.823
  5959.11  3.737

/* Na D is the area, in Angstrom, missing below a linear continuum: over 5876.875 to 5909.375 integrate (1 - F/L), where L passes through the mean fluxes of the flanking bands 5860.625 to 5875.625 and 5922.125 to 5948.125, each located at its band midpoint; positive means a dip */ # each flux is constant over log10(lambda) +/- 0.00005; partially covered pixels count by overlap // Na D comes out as 1.0 Angstrom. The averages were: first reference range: 3.8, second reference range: 3.76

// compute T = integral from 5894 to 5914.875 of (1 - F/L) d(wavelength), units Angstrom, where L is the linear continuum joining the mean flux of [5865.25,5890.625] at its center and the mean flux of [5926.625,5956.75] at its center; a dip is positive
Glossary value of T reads 1.2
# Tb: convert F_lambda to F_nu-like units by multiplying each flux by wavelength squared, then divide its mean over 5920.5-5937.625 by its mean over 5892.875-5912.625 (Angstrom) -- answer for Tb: 1.10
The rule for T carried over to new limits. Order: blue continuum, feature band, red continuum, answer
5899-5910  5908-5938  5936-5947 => -2.22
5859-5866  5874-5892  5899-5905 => -1.43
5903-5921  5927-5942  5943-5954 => -0.75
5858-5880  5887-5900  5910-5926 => 1.93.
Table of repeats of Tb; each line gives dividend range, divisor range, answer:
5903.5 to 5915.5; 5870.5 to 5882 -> 0.93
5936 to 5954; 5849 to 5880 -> 0.93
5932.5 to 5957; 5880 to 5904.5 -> 1.02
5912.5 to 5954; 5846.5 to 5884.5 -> 0.99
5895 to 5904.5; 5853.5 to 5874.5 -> 0.91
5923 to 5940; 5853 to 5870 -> 1.03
